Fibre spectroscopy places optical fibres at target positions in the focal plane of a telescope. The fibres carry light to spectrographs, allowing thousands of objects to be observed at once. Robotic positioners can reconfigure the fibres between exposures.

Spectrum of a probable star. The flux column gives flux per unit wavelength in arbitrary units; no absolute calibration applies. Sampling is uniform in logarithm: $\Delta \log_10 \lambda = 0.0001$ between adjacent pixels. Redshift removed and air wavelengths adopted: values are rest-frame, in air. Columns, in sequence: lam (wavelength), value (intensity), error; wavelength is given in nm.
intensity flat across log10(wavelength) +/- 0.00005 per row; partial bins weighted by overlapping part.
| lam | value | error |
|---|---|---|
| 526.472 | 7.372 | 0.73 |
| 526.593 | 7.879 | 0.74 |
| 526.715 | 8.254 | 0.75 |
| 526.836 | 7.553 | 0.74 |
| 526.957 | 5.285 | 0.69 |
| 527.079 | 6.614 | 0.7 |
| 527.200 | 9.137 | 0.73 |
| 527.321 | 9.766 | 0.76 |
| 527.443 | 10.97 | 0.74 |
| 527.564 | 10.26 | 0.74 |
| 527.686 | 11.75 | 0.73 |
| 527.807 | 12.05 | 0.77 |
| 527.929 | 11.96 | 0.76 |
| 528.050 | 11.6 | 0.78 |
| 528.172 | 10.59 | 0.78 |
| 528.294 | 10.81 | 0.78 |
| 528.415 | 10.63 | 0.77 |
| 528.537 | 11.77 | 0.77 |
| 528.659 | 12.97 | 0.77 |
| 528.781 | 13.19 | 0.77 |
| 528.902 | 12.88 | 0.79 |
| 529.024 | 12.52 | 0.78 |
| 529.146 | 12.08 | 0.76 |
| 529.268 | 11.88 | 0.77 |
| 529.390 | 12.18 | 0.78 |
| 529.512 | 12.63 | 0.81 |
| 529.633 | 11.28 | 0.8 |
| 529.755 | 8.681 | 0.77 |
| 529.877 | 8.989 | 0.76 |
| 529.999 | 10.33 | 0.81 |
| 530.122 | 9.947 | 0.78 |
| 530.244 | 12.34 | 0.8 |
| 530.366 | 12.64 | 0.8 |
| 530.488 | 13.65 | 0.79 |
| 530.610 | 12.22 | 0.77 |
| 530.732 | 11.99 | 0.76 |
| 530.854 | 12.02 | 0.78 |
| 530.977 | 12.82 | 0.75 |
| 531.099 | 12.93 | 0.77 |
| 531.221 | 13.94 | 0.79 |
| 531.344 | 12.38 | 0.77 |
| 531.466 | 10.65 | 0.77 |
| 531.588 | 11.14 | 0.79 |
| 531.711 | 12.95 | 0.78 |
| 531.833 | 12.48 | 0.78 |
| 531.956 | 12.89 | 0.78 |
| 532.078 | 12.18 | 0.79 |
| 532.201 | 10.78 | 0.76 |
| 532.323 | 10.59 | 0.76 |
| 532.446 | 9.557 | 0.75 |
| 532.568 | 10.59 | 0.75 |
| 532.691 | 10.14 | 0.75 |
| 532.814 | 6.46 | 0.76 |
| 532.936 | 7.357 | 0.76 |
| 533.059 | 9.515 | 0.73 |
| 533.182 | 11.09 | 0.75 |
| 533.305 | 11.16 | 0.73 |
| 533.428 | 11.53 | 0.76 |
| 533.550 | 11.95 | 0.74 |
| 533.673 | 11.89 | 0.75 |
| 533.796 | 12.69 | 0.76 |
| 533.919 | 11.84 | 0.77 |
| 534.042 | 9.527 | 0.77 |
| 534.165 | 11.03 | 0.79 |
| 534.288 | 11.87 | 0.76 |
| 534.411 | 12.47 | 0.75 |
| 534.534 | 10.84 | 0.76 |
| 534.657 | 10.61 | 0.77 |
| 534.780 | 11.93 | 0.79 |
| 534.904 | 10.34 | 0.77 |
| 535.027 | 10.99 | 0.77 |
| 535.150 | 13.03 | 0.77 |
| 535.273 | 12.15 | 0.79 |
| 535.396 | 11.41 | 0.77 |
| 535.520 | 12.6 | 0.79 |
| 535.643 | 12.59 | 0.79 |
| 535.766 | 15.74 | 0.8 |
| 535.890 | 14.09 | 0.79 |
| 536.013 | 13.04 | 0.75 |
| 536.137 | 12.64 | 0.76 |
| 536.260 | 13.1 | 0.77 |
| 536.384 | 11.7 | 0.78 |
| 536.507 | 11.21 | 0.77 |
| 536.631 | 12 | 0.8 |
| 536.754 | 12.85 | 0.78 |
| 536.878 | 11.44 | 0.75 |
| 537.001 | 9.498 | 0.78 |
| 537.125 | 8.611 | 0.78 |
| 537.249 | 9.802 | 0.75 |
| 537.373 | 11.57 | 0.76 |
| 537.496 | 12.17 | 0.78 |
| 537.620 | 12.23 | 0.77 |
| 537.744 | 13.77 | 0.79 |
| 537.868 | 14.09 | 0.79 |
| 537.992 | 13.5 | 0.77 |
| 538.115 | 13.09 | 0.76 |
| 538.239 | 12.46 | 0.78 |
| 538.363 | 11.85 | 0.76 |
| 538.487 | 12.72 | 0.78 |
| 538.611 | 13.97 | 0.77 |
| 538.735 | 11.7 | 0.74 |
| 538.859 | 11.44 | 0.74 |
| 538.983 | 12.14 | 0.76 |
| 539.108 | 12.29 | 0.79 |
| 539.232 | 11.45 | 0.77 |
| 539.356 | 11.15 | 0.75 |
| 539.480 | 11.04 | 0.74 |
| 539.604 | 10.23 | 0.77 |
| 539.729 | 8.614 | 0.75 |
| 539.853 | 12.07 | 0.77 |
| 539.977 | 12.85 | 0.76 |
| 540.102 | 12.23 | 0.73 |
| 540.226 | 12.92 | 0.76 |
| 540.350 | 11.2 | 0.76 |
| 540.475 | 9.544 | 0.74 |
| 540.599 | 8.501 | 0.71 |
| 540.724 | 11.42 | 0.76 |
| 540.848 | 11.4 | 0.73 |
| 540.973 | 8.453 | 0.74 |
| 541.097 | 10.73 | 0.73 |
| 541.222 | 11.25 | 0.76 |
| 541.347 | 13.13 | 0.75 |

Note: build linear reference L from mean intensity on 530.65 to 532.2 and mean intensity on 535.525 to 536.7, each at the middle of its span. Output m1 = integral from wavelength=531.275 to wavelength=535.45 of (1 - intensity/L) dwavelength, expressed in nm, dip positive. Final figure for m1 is 0.47 nm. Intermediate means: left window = 12.3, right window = 12.9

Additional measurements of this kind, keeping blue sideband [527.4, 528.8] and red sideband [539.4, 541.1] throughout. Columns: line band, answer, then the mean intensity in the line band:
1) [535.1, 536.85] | -0.26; 12.7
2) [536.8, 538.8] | -0.20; 12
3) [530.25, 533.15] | -0.02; 11.4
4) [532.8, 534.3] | 0.07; 10.7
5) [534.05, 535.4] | -0.04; 11.4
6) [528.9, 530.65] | -0.02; 11.6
